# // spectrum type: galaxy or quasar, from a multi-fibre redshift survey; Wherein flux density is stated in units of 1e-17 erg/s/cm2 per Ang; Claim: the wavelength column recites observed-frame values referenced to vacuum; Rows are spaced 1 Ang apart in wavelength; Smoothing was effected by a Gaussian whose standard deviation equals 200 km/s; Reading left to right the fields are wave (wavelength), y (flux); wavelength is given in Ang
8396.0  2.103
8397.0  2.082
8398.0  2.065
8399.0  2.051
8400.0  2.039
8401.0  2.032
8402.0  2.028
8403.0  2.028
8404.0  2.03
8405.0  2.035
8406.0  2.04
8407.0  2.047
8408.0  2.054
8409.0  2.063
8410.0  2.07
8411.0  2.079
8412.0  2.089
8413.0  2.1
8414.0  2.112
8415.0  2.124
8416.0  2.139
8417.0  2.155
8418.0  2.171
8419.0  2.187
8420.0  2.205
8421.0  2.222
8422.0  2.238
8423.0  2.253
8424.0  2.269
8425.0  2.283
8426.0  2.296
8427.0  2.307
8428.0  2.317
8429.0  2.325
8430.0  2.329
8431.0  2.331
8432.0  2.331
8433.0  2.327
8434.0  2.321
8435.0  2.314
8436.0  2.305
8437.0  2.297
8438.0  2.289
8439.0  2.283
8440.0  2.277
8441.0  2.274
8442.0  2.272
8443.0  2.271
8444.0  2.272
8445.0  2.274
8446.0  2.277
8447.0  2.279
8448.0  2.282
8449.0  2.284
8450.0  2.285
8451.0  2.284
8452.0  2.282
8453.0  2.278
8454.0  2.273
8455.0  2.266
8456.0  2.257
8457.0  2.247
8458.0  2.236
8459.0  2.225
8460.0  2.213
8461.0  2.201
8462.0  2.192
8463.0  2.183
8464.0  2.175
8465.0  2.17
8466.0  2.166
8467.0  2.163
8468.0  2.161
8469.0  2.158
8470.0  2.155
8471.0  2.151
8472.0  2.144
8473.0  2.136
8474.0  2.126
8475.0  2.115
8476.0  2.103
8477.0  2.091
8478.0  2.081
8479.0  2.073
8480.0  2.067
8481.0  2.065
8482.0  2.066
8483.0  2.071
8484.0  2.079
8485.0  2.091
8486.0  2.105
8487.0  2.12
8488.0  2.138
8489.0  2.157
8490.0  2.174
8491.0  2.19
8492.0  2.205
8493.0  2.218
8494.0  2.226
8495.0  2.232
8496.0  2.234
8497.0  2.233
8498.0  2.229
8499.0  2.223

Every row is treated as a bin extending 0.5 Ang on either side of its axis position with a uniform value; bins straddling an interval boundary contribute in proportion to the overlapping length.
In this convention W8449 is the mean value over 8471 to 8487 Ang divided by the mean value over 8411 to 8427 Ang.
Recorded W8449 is 0.96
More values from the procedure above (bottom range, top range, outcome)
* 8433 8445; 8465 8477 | 0.94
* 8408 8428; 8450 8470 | 1.02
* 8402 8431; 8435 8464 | 1.05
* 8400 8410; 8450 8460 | 1.11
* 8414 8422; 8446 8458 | 1.05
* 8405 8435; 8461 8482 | 0.97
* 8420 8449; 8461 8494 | 0.93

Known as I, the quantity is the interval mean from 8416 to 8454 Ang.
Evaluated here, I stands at 2.28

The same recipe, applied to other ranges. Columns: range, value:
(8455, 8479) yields 2.17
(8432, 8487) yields 2.2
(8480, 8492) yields 2.12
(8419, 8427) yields 2.25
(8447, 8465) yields 2.24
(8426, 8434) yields 2.32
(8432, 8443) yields 2.3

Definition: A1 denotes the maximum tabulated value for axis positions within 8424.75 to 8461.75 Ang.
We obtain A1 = 2.331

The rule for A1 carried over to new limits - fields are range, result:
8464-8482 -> 2.175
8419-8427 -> 2.307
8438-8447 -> 2.289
